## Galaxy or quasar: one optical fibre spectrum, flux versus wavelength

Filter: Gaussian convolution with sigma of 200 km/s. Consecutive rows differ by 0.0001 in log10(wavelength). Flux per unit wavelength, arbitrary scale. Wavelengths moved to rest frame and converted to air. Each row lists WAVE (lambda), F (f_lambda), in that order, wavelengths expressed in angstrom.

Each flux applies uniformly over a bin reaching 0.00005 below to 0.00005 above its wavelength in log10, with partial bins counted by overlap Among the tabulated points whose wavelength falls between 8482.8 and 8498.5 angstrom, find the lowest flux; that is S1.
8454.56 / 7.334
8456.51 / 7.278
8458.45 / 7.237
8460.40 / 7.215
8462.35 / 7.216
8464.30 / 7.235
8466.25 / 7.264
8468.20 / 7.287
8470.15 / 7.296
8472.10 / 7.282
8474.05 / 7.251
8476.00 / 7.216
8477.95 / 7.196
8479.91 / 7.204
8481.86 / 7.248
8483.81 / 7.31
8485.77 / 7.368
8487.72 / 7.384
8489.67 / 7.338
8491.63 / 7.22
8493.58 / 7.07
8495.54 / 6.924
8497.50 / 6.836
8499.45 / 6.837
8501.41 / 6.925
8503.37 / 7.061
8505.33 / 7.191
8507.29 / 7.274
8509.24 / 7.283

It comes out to 6.836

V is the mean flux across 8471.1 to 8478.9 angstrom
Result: 7.24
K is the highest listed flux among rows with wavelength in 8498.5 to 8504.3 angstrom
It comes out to 7.061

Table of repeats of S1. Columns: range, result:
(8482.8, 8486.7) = 7.31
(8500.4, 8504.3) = 6.925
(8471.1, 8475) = 7.251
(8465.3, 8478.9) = 7.196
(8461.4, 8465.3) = 7.216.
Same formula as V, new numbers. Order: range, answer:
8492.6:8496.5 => 7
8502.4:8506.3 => 7.12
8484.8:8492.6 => 7.33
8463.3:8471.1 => 7.27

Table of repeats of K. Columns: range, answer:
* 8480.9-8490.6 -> 7.384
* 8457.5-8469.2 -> 7.287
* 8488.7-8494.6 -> 7.338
